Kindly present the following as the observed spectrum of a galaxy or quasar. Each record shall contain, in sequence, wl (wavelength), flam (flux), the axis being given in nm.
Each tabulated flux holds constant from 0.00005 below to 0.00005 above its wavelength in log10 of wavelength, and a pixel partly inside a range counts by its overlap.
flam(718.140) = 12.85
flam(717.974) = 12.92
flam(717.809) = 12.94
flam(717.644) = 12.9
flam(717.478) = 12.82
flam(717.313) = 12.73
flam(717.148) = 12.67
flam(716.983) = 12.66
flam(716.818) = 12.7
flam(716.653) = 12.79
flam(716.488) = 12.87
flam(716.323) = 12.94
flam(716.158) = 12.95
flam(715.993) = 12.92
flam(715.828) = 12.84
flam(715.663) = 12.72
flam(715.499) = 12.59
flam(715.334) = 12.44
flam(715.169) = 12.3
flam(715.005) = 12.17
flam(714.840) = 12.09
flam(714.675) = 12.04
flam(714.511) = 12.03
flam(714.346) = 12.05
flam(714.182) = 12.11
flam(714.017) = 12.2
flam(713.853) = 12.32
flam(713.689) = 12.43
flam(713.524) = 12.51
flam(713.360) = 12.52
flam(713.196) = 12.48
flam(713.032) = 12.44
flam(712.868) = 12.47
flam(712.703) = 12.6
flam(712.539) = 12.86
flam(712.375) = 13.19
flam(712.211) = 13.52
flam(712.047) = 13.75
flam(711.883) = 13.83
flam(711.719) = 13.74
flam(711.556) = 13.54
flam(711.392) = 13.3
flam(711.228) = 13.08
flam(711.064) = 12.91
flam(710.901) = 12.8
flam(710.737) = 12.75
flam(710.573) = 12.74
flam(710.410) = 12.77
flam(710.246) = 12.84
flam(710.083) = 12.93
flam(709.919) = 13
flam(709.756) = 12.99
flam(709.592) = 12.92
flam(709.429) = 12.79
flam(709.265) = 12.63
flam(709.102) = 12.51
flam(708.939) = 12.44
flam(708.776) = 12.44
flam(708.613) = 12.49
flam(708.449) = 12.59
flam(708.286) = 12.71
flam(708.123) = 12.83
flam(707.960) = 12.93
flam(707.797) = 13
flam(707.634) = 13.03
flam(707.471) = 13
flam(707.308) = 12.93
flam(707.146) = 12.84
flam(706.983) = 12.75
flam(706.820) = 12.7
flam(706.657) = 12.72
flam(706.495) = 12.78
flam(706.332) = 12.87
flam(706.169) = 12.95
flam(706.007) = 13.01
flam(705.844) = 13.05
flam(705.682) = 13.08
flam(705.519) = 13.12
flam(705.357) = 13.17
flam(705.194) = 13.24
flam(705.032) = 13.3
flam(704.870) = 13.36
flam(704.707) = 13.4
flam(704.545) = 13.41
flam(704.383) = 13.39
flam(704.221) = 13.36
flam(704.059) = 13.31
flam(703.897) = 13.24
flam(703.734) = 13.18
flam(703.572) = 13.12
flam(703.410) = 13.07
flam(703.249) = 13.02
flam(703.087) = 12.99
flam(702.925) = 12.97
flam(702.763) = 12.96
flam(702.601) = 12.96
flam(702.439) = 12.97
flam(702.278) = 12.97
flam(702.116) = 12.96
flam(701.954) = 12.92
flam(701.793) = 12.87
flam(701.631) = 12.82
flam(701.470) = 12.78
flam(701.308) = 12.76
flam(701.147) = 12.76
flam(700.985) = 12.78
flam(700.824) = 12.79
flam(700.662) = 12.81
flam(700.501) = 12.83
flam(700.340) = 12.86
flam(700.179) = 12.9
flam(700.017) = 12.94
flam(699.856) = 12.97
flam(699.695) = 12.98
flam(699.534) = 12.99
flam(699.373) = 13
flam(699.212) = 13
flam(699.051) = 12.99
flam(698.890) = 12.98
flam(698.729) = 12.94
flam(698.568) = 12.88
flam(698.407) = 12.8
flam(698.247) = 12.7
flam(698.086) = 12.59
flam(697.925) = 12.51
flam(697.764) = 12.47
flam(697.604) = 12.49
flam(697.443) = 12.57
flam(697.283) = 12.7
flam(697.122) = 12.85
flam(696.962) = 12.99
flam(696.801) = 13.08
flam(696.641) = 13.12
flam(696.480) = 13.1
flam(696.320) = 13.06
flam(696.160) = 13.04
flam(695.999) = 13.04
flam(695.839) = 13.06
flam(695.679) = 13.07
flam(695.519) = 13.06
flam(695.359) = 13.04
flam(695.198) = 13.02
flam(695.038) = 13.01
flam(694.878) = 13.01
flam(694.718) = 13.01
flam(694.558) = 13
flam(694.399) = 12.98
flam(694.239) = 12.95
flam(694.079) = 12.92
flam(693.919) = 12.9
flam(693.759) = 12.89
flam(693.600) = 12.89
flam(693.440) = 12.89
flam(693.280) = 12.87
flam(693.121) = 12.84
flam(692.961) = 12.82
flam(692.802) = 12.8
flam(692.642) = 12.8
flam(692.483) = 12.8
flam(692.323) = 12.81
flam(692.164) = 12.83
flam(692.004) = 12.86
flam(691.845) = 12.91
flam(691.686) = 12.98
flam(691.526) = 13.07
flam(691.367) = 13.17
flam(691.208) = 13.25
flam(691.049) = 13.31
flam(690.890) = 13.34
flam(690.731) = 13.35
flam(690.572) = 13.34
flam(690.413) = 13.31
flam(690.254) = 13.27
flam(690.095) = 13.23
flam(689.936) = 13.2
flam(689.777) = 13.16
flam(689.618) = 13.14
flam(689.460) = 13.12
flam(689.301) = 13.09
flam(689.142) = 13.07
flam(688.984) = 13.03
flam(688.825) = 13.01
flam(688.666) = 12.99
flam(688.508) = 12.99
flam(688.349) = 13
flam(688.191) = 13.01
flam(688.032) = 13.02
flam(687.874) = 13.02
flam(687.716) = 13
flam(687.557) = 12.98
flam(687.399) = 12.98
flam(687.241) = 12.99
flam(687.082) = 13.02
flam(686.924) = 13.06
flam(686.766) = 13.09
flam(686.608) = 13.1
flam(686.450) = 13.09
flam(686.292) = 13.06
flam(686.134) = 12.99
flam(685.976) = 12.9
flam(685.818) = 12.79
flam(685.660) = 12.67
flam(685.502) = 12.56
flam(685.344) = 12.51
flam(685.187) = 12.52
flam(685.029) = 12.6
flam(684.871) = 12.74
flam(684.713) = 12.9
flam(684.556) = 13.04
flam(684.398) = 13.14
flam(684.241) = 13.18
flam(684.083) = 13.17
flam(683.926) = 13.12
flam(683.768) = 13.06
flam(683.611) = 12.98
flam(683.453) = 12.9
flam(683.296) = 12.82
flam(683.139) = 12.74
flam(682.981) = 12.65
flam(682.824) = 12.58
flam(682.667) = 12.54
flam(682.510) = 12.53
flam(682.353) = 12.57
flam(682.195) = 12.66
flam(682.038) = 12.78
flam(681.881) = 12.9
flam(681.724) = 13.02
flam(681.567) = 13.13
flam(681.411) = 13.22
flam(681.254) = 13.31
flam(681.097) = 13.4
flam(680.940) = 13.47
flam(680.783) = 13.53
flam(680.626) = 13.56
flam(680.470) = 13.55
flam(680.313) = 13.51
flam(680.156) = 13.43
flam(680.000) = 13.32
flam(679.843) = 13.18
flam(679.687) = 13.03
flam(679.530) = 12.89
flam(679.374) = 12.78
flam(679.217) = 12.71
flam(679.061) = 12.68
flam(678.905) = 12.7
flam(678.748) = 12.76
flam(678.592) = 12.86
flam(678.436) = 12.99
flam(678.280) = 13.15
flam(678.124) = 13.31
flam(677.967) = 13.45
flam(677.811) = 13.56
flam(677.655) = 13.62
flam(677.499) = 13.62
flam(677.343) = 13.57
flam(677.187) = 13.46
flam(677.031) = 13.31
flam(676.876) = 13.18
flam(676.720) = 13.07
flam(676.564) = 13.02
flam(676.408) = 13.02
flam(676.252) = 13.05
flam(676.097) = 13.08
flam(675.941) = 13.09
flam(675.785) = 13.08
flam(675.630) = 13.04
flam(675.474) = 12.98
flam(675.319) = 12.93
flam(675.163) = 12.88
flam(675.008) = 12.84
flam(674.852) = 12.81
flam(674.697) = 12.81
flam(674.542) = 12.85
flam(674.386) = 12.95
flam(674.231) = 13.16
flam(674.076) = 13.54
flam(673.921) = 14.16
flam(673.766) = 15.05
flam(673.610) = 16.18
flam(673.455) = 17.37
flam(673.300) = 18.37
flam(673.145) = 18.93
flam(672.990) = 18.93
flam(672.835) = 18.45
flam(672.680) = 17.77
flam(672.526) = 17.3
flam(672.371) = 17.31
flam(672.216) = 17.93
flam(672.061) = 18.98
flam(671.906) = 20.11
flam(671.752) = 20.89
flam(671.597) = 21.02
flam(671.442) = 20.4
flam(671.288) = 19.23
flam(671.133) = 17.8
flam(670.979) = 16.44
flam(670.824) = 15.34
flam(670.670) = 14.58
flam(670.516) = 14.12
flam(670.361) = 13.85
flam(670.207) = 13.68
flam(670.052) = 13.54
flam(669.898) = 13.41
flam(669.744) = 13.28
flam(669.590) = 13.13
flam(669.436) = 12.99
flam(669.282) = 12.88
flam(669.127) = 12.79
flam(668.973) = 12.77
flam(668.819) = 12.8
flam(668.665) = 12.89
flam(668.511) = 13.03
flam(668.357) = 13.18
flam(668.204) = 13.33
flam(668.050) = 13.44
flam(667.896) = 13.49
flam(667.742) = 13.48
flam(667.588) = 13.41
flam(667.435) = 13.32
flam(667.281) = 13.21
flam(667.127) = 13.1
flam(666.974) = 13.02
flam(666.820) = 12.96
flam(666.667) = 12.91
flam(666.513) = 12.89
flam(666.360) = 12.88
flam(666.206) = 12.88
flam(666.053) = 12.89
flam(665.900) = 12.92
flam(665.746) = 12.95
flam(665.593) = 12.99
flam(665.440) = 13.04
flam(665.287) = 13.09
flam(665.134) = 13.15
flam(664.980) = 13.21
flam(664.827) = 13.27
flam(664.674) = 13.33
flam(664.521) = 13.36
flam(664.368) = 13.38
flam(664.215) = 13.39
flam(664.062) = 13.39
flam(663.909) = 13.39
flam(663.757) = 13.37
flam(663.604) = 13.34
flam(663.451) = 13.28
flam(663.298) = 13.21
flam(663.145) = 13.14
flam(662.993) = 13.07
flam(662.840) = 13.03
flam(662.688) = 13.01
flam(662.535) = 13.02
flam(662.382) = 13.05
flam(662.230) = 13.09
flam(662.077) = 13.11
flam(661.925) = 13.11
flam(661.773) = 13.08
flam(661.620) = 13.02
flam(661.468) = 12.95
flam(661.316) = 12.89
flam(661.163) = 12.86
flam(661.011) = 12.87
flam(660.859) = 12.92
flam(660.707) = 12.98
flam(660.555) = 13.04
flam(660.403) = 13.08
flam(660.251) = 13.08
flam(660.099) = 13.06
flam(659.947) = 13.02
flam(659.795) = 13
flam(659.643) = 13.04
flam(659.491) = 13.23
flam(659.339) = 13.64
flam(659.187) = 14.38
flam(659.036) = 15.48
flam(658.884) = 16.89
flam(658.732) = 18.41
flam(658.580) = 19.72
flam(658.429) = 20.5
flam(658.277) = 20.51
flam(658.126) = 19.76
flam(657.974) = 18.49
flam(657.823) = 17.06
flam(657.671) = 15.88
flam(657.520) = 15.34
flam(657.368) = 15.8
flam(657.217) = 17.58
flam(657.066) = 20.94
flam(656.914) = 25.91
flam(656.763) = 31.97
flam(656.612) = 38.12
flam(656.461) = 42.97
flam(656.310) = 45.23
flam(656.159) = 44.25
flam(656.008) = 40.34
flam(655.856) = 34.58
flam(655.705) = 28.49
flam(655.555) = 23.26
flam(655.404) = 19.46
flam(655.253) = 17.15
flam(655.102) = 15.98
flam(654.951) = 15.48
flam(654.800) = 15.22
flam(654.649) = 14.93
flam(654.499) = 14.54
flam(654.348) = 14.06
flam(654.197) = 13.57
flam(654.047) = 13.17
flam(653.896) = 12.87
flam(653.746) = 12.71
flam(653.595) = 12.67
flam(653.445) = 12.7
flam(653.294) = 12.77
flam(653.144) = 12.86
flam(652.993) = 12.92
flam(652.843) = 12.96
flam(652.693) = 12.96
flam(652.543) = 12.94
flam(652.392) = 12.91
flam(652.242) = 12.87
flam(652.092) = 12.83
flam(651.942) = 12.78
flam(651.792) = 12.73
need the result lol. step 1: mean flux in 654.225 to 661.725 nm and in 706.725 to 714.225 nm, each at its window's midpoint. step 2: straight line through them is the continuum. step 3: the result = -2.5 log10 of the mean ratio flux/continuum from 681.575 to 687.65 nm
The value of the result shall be 0.24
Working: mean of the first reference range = 19.5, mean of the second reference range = 12.8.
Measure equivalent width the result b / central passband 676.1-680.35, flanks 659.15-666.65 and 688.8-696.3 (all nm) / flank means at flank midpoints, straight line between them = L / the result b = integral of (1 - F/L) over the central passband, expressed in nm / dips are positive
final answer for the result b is -0.02 nm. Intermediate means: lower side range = 13.1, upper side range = 13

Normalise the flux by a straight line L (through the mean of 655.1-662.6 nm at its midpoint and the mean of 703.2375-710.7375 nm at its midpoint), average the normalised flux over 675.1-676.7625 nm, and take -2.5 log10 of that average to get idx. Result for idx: 0.291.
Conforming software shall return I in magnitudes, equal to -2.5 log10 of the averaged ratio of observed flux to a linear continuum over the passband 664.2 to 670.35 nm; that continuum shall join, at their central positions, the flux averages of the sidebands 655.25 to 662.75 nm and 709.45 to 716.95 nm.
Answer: 0.35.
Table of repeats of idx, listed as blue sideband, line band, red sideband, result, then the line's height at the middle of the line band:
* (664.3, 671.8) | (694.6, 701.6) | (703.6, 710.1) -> 0.025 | 13.2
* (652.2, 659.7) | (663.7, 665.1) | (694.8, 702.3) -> 0.334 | 18.1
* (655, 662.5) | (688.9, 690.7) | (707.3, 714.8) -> 0.170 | 15.4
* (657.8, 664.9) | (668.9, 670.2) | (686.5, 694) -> 0.058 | 13.9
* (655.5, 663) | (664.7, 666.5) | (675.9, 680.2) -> 0.289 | 17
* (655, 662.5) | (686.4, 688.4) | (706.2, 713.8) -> 0.202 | 15.7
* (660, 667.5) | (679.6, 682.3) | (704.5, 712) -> -0.015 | 13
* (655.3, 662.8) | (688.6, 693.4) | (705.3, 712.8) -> 0.164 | 15.2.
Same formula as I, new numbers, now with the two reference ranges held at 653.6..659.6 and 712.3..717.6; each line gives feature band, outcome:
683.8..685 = 0.29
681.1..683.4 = 0.33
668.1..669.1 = 0.43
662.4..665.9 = 0.45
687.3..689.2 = 0.25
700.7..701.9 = 0.14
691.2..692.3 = 0.22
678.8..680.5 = 0.33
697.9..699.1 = 0.17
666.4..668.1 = 0.43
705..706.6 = 0.07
